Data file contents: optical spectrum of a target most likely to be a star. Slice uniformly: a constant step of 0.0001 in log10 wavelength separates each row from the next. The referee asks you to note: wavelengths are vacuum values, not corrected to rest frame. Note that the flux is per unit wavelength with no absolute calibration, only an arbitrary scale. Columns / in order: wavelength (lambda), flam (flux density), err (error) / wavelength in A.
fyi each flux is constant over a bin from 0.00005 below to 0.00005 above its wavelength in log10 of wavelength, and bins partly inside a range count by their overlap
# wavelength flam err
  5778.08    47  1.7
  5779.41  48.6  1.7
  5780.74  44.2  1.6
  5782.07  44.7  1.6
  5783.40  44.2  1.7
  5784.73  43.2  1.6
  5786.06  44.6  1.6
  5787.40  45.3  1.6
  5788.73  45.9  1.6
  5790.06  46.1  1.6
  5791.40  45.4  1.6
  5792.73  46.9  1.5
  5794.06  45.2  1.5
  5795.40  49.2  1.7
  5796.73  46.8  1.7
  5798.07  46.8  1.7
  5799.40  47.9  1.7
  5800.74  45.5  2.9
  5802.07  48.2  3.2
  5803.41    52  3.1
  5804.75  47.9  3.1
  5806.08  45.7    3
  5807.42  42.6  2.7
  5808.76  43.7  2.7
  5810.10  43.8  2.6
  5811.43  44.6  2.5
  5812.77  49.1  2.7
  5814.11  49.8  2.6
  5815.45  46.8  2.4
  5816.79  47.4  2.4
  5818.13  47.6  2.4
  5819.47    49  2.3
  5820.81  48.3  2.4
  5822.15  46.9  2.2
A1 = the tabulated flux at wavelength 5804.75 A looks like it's 47.9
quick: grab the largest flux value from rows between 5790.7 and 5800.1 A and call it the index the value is 49.2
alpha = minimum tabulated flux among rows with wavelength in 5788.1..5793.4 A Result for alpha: 45.4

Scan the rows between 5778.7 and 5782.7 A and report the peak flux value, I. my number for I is 48.6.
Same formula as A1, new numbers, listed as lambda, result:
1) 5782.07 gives 44.7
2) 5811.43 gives 44.6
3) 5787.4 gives 45.3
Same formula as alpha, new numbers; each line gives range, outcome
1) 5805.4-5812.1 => 42.6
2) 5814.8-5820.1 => 46.8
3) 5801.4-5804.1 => 48.2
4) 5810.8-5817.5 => 44.6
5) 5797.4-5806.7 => 45.5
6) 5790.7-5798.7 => 45.2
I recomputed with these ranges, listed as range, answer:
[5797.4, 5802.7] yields 48.2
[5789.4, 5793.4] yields 46.9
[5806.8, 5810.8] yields 43.8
